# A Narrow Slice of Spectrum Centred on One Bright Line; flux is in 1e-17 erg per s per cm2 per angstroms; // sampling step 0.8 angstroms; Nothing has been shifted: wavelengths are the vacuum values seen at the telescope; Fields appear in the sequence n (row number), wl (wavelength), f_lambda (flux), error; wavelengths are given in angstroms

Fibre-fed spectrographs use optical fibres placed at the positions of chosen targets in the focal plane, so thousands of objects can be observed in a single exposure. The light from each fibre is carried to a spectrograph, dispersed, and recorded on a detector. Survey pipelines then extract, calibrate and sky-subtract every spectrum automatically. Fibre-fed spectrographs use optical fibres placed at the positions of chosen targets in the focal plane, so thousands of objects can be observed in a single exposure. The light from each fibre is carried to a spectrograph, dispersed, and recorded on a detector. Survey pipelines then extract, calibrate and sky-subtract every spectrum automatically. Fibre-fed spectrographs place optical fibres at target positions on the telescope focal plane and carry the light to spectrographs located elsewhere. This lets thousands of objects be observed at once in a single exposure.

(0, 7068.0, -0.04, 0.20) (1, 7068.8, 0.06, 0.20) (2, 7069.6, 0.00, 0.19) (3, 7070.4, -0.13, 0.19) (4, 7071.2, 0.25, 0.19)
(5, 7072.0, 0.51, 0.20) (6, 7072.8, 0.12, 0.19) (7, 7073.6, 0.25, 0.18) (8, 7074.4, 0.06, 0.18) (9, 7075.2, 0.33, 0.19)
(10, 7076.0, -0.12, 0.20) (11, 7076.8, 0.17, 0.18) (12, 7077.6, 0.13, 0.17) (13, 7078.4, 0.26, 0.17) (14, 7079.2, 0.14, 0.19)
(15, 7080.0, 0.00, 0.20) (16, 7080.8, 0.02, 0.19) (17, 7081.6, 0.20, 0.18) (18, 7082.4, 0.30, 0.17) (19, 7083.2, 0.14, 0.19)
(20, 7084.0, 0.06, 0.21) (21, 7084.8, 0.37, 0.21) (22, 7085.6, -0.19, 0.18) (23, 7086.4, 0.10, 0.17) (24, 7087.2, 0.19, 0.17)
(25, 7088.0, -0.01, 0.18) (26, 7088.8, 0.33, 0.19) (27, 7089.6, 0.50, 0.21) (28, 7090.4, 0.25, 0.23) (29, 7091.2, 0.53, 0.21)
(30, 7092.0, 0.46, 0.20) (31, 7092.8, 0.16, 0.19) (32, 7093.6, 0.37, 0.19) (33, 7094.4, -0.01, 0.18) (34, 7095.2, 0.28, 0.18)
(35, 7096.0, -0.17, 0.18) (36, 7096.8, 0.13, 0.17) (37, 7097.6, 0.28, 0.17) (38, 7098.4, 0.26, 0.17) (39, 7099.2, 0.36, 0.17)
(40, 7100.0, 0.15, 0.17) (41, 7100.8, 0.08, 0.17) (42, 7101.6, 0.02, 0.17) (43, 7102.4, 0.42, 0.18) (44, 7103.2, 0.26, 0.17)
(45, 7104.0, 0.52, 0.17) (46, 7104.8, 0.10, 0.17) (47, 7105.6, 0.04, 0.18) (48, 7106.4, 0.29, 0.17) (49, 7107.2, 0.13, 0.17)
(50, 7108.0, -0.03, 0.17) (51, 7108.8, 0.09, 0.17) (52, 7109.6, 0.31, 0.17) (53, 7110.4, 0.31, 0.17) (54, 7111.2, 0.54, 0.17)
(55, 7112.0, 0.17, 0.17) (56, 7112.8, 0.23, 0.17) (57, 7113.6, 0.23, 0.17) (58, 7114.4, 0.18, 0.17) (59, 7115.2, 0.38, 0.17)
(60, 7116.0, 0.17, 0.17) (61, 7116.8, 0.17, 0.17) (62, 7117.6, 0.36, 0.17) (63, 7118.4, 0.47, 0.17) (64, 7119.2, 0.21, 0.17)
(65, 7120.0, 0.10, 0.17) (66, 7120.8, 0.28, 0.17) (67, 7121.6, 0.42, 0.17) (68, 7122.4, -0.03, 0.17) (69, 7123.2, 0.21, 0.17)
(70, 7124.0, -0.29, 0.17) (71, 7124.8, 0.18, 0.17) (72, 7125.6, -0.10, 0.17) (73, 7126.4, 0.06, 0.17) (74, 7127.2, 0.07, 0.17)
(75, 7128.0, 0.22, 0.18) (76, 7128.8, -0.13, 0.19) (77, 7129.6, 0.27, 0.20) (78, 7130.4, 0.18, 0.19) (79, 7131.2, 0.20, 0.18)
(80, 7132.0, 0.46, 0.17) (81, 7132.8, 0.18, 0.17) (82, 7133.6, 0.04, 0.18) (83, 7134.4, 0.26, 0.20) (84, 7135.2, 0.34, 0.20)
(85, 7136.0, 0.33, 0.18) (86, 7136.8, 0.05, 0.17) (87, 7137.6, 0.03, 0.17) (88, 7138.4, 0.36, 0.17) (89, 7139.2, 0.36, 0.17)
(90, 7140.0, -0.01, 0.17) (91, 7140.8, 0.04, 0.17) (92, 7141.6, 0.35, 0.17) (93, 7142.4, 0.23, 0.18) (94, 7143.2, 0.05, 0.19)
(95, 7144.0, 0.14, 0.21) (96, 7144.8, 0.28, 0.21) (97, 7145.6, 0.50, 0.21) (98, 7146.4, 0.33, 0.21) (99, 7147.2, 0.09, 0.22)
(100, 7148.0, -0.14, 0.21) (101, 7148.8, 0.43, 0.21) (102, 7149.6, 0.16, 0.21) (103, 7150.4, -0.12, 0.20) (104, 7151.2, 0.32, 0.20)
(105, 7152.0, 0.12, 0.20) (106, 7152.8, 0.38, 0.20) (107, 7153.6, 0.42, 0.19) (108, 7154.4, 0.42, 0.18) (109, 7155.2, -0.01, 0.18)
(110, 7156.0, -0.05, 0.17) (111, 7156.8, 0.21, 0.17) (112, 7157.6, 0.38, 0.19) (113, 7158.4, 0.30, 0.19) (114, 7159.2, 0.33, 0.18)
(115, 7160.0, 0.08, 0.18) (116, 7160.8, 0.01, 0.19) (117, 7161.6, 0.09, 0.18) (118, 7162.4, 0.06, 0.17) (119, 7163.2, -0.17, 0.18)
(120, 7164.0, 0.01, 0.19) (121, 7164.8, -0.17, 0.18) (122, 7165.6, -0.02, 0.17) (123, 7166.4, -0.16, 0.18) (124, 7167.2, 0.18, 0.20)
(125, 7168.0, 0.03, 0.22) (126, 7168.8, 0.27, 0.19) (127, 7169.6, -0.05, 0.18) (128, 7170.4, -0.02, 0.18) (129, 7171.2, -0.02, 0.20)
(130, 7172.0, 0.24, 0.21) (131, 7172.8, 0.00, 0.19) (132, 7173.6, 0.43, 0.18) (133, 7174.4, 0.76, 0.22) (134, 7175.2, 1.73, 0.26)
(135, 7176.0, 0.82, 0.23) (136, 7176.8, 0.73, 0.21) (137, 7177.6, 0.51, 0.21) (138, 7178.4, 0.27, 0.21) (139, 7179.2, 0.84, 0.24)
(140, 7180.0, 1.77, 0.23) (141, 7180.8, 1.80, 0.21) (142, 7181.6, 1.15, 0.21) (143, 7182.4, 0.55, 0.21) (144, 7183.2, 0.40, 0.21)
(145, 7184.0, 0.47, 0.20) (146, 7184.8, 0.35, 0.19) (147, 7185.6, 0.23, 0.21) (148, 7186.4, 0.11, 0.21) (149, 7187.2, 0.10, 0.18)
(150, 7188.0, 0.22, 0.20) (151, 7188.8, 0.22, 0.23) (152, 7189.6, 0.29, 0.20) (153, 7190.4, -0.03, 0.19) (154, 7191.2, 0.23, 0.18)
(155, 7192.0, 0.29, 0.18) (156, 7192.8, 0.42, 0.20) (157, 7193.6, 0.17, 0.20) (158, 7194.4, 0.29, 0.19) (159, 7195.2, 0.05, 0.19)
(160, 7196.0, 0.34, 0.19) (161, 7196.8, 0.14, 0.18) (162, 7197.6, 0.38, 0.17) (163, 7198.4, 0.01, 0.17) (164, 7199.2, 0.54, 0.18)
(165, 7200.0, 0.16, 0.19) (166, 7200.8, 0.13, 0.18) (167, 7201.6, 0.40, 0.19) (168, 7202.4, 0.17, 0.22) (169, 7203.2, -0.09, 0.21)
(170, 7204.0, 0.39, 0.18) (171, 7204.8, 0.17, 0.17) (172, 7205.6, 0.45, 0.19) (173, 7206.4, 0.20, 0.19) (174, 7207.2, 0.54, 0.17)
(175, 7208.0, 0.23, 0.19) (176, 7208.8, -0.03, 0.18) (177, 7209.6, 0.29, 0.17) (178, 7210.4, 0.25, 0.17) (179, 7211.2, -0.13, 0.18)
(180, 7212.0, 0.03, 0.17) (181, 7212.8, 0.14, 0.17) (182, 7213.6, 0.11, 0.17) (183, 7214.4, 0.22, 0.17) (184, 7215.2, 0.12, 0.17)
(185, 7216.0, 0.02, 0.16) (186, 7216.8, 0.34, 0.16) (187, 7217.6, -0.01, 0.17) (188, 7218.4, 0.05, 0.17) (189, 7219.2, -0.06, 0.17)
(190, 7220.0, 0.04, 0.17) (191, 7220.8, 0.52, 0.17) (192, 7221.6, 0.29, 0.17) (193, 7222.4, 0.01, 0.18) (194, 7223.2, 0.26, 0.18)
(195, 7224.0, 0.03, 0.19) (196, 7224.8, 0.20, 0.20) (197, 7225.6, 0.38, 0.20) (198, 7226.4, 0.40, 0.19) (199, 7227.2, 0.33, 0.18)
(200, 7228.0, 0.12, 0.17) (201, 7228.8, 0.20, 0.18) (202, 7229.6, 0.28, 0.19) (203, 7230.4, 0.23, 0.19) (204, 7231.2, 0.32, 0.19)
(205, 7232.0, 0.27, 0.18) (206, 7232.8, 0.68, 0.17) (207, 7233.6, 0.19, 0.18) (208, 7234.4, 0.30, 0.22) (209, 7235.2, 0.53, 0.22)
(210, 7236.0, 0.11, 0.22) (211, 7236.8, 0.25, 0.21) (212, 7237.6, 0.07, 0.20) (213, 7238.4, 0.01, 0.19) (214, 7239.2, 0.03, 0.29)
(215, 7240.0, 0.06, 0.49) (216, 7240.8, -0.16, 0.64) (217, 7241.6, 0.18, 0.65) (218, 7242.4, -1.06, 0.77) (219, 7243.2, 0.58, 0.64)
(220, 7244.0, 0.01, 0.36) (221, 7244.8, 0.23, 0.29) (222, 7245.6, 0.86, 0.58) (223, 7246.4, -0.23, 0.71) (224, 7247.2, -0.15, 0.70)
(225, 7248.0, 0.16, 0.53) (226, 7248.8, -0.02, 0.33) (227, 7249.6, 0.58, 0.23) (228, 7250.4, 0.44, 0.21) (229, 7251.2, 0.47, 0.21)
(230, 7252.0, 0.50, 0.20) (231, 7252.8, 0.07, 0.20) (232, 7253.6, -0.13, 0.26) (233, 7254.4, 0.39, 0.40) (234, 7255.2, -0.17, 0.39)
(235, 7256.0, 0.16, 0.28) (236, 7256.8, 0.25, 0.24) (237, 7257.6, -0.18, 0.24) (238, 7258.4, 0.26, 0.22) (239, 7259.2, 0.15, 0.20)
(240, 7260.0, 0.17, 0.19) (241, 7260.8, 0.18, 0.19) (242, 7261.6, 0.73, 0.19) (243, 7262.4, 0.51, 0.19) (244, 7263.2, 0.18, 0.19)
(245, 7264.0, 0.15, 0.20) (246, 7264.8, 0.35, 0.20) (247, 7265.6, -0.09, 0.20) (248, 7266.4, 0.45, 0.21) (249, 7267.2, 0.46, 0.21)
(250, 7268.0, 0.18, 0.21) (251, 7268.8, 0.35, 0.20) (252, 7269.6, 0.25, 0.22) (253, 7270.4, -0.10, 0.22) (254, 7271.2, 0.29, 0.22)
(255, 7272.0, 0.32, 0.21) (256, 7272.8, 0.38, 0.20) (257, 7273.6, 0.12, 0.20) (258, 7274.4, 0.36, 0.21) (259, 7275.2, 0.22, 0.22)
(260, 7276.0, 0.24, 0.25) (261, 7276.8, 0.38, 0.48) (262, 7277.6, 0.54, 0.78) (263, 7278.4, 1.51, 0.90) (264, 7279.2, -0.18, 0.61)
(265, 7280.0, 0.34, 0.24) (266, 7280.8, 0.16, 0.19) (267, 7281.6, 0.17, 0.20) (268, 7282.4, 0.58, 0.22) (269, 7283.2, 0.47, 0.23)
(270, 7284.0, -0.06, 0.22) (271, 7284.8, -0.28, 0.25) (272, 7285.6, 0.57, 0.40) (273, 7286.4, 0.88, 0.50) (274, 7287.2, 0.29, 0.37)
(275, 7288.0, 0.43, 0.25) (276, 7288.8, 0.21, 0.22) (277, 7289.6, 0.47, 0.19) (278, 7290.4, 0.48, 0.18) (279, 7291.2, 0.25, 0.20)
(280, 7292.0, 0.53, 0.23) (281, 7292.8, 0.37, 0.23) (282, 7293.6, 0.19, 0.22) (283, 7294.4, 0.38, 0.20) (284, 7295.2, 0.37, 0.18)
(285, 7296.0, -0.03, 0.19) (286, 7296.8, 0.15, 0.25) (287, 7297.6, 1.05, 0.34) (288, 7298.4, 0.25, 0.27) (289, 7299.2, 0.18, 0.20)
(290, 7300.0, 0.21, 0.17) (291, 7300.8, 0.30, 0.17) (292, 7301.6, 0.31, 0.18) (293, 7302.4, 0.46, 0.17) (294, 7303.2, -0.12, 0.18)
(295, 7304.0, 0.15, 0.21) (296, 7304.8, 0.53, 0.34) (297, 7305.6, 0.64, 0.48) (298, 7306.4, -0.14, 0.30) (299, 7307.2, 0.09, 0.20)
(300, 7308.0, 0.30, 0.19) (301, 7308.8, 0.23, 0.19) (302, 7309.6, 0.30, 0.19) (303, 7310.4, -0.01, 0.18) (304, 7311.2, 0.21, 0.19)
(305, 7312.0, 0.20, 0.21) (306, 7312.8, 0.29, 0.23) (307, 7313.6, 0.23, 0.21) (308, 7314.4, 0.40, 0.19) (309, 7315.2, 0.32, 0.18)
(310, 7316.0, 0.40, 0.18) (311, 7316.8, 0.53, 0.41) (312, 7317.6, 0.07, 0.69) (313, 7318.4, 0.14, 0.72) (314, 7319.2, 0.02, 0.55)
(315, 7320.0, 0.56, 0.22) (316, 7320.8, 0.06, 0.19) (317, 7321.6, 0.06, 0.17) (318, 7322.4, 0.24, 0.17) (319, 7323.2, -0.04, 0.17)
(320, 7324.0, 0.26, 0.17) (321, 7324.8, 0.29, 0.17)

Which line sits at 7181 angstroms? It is [O II] 3727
